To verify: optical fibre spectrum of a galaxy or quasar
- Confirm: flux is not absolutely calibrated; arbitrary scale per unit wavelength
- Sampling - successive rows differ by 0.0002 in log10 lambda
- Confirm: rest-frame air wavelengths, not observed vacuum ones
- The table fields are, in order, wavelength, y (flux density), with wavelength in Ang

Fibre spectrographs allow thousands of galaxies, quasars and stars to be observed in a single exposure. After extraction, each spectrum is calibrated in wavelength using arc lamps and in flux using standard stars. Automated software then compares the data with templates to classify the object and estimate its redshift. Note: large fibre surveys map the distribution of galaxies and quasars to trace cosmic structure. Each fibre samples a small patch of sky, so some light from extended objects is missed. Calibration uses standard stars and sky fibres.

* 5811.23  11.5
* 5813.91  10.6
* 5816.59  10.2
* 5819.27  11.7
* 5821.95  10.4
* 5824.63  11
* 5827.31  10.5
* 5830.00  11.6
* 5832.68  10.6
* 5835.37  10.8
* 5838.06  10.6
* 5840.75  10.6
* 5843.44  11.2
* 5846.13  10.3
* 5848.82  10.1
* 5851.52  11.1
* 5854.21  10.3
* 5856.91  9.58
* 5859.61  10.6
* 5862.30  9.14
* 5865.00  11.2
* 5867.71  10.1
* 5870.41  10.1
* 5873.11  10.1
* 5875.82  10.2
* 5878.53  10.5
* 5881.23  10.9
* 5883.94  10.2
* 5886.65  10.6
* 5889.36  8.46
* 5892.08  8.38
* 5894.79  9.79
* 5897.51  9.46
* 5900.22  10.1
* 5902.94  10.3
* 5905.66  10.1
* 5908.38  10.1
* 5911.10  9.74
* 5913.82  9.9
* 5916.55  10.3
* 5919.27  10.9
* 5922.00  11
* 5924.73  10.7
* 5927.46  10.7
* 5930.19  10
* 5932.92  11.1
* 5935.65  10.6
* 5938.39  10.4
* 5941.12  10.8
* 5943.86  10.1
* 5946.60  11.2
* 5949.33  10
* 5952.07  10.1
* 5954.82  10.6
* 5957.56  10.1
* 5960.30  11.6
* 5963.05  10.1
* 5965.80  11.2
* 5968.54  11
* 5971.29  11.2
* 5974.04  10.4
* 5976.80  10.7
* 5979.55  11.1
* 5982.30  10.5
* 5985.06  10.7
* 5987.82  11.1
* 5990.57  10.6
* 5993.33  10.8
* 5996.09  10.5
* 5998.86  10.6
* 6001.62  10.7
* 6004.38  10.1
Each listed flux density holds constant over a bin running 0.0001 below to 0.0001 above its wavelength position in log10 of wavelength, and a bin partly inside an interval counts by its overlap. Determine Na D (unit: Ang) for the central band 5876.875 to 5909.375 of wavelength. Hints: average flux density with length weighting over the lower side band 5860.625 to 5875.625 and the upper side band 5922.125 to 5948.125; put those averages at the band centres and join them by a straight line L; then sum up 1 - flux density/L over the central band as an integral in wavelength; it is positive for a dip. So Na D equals 1.32 Ang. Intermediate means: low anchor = 10.1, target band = 9.91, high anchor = 10.6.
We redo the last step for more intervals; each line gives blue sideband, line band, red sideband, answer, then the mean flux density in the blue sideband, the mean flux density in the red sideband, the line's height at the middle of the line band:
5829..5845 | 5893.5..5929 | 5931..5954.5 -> 1.31 Ang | 10.9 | 10.5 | 10.6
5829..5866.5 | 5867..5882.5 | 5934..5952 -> 0.30 Ang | 10.5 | 10.5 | 10.5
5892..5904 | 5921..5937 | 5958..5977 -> -0.70 Ang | 9.72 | 10.9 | 10.2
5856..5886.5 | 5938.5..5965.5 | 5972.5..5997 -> 0.14 Ang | 10.3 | 10.7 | 10.6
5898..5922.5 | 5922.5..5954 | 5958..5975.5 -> 0.02 Ang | 10.2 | 10.9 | 10.5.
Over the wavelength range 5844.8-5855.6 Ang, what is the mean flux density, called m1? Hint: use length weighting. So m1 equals 10.4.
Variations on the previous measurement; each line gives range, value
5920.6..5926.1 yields 10.8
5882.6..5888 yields 10.4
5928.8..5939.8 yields 10.5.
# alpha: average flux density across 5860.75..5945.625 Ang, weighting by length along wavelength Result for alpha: 10.2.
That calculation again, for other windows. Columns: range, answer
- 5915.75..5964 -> 10.6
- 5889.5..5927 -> 10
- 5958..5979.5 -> 10.9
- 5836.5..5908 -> 10.2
